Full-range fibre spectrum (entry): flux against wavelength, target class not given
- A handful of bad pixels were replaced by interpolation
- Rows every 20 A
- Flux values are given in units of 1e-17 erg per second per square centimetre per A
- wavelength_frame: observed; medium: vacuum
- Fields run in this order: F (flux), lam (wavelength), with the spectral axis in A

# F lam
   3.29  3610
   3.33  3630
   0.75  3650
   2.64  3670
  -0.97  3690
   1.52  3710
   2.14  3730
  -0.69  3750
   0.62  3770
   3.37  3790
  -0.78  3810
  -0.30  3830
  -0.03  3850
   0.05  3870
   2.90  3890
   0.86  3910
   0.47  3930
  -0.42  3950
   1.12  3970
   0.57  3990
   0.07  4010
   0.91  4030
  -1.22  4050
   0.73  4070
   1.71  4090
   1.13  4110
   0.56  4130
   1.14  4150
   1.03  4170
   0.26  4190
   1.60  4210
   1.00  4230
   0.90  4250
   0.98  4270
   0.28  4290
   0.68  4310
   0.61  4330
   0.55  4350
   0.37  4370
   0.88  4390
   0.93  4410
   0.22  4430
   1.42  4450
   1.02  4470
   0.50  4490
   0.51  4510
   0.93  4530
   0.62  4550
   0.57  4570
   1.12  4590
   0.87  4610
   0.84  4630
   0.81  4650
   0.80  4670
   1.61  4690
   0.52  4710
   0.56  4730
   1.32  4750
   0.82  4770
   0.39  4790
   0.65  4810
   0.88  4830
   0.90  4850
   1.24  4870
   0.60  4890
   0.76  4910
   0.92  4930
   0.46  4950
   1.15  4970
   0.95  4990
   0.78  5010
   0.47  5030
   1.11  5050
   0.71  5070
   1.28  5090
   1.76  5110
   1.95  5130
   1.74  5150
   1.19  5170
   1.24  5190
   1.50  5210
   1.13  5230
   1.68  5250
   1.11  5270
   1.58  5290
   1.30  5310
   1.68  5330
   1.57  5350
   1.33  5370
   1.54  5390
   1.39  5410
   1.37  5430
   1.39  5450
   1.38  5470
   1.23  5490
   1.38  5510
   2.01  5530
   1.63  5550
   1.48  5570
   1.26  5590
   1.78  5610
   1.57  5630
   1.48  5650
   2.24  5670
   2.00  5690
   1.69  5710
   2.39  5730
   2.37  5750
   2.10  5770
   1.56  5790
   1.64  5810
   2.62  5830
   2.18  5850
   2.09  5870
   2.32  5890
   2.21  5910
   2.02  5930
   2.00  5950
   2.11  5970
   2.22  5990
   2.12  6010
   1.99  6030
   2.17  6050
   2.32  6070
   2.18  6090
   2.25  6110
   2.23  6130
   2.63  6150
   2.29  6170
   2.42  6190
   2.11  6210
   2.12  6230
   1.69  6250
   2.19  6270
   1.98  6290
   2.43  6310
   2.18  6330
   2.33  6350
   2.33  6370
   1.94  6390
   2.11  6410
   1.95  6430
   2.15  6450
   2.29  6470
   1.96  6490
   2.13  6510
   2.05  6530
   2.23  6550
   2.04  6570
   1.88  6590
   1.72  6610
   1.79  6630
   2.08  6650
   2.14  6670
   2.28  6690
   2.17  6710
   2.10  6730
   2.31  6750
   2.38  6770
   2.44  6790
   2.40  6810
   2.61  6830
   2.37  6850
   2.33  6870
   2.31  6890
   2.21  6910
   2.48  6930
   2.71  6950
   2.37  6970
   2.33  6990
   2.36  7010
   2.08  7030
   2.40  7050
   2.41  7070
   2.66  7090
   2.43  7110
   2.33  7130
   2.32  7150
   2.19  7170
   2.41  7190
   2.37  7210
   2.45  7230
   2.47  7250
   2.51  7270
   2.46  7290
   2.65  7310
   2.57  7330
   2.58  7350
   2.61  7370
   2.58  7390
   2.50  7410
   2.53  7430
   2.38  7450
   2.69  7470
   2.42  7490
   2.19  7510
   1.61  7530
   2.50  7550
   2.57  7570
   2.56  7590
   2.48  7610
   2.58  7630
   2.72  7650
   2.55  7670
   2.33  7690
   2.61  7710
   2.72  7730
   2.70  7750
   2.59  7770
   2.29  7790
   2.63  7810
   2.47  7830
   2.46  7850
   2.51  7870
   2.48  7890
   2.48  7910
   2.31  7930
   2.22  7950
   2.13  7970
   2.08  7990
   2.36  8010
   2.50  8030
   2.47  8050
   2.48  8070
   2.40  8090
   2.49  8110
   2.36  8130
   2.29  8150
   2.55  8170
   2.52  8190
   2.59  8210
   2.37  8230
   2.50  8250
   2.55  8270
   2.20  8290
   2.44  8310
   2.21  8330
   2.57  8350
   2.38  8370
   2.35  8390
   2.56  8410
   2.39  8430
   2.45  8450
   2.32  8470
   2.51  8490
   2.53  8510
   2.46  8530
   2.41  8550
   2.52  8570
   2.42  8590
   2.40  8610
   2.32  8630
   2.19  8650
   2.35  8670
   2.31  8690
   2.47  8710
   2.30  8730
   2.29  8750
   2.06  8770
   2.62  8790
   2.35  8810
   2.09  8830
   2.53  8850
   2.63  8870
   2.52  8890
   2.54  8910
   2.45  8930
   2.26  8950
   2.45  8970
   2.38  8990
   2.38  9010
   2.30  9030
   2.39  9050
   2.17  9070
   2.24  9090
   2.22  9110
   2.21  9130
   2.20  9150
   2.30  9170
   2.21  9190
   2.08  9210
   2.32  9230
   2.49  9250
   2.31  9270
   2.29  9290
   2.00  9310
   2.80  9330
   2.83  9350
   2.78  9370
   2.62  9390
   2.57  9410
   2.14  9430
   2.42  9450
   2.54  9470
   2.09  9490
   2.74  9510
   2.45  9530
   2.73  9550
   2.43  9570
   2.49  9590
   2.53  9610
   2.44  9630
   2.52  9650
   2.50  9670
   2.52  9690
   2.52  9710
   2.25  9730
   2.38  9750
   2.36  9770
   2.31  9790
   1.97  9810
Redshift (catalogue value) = 0.28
